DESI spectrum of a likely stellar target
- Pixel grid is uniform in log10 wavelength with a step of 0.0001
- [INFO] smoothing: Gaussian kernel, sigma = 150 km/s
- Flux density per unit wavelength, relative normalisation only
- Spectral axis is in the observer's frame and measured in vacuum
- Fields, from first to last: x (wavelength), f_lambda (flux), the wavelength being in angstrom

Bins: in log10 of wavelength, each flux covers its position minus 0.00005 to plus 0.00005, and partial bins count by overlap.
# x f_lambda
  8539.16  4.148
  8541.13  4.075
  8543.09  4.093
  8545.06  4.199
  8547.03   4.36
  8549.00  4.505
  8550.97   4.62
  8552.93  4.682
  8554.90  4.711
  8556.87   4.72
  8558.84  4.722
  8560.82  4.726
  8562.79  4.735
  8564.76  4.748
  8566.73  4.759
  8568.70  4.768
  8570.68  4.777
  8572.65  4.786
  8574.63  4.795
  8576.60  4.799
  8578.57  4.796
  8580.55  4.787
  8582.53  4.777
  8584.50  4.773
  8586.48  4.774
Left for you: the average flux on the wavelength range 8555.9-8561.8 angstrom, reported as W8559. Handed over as 4.72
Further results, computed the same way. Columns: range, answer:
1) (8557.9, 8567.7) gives 4.74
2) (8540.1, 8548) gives 4.18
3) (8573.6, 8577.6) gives 4.8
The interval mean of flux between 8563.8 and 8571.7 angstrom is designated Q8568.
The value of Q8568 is 4.76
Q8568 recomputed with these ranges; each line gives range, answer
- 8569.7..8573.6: 4.79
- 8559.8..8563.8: 4.72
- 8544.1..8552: 4.43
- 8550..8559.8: 4.7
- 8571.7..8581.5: 4.79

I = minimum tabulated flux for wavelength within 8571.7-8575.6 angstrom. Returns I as 4.786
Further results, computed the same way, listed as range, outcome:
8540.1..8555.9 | 4.075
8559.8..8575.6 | 4.726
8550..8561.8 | 4.62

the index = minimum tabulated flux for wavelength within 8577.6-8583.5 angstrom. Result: 4.777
